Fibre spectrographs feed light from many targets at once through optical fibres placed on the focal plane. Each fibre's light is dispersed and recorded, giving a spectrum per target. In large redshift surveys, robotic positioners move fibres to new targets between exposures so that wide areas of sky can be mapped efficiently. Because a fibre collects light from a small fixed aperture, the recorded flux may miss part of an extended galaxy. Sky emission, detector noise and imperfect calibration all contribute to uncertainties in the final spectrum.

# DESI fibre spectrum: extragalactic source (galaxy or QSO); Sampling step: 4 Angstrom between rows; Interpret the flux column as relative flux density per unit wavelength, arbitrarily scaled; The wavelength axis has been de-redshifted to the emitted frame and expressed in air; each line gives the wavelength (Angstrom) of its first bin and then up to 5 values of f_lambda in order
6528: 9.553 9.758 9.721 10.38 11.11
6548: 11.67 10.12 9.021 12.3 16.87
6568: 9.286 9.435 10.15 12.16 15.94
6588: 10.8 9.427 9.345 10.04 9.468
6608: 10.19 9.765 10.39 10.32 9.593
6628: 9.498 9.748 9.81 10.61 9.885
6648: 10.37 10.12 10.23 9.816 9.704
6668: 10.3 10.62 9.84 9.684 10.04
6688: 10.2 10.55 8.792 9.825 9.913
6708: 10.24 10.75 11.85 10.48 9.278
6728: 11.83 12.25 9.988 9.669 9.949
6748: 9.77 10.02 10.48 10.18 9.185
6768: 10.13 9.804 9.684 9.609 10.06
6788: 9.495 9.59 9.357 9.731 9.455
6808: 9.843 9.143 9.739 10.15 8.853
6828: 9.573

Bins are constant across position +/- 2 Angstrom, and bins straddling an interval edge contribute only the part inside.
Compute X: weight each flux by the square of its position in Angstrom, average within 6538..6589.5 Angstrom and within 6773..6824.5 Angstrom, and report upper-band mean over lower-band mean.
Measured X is 0.9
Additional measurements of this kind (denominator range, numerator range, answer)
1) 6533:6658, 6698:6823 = 1.00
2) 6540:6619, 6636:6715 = 0.95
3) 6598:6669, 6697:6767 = 1.06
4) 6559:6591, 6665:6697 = 0.86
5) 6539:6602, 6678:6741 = 0.97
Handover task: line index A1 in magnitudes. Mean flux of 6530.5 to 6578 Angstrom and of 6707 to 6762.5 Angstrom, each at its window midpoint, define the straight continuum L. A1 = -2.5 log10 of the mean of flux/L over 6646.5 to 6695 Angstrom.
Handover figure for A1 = 0.05 mag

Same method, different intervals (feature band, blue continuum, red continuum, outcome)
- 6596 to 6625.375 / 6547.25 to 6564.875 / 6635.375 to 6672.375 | 0.09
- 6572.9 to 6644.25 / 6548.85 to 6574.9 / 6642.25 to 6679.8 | 0.03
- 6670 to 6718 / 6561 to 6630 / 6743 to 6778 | 0.01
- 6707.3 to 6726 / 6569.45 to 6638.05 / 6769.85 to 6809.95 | -0.06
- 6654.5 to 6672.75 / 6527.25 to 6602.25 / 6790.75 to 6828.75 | 0.03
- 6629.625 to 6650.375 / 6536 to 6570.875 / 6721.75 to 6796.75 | 0.07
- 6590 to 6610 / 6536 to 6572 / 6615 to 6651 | 0.09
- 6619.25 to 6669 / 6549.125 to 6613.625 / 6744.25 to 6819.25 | 0.06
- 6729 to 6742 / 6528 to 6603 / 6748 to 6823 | -0.07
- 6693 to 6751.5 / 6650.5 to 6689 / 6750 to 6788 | -0.04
